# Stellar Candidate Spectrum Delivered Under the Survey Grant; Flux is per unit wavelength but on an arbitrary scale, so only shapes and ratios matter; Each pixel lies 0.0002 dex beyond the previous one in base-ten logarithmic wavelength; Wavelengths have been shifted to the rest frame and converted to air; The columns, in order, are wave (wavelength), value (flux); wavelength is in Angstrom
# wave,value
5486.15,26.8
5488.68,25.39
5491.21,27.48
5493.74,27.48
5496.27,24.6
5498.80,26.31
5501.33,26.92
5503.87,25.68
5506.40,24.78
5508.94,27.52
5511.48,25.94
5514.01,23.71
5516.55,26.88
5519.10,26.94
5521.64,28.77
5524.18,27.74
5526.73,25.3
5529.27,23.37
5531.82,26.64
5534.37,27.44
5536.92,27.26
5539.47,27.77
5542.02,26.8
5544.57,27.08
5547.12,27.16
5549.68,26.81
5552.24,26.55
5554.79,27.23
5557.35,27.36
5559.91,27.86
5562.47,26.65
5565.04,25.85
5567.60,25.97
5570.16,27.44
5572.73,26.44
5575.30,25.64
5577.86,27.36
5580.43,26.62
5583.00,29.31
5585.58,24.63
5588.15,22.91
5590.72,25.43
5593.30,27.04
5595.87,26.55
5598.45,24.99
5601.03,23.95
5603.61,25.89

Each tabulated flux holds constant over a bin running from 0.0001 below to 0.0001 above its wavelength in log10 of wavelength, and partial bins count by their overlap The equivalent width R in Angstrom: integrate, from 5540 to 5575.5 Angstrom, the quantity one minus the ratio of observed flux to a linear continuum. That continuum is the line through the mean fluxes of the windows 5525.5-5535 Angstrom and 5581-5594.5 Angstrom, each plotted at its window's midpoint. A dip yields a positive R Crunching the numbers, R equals -1.5 Angstrom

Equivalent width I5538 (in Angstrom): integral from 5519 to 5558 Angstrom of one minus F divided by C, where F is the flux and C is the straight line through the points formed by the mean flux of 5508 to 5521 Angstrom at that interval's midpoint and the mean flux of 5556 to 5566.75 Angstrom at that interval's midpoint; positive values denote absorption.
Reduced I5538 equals -0.4 Angstrom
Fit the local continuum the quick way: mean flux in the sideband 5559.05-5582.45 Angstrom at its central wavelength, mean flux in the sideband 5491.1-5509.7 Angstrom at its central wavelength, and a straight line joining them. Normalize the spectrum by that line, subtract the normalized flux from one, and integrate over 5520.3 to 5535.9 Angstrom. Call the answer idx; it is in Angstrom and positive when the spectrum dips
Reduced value -0.1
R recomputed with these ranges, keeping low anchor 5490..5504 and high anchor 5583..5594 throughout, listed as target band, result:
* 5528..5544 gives -0.35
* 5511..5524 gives -0.18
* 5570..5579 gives -0.38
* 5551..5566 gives -0.70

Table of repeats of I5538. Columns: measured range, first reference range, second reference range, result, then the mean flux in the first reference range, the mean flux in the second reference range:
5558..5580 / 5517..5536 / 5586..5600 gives -0.75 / 26.6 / 25.3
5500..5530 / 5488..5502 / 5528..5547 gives 0.38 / 26.4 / 26.7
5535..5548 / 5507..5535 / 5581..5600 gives -0.52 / 26.3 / 25.8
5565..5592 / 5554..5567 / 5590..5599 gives 0.35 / 26.9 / 26.1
